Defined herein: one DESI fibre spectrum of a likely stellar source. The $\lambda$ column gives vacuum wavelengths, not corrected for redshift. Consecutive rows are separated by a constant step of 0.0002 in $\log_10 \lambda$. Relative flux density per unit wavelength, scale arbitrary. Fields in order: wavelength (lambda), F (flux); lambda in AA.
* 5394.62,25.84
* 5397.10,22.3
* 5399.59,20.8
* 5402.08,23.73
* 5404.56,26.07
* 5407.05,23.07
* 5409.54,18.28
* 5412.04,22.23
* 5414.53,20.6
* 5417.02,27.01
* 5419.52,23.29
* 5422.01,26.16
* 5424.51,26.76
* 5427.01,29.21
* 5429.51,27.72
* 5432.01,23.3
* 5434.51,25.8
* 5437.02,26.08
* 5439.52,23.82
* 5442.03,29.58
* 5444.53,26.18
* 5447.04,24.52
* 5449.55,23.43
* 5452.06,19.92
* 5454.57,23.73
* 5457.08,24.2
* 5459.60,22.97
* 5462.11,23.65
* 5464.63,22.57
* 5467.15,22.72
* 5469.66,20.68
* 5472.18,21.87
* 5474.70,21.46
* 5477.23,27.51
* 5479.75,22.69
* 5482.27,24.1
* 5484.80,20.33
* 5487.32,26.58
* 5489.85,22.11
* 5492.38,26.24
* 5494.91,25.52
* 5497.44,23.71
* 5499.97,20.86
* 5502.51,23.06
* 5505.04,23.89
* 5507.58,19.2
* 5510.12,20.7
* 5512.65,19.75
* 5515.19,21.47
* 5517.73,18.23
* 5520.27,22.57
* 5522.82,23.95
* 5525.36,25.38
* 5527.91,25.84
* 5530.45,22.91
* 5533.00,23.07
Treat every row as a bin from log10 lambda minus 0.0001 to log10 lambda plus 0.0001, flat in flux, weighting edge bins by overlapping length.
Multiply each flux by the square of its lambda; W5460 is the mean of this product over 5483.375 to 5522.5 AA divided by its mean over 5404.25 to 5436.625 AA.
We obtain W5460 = 0.9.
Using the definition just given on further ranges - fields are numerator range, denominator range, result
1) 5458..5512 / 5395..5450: 0.95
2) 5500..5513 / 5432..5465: 0.90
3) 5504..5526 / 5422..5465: 0.89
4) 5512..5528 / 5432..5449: 0.89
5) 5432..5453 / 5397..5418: 1.11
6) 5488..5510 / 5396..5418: 1.05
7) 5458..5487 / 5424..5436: 0.88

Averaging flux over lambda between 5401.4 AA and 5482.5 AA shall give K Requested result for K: 24.1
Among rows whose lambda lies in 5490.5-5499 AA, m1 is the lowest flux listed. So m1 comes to 23.71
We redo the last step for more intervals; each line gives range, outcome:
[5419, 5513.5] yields 19.2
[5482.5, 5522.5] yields 18.23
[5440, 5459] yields 19.92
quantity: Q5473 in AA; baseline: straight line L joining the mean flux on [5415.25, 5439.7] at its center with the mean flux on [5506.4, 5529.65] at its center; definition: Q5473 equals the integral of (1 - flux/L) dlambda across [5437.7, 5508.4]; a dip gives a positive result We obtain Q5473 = 1.1 AA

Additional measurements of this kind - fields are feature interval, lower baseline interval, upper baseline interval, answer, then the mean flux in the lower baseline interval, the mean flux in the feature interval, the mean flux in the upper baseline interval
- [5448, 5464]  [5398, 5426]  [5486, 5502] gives 0.6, 23.5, 23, 24.1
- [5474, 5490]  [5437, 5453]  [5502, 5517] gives -0.7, 24.8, 23.7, 21.2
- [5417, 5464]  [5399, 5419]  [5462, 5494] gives -4.1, 22.8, 25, 23.3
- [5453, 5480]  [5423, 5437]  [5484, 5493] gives 1.9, 26.5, 23.1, 23.8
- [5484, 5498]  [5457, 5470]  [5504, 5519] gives -1.8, 22.8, 24.2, 20.5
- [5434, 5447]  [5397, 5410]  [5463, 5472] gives -2.3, 22.6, 26.2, 22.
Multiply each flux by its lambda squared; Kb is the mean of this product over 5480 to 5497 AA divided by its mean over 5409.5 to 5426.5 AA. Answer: 1.02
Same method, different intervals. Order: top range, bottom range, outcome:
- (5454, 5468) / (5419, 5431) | 0.88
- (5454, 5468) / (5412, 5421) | 1.01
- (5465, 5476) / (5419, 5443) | 0.84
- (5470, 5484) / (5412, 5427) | 0.95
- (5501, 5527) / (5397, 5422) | 0.99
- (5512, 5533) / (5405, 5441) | 0.95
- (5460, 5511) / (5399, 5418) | 1.04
